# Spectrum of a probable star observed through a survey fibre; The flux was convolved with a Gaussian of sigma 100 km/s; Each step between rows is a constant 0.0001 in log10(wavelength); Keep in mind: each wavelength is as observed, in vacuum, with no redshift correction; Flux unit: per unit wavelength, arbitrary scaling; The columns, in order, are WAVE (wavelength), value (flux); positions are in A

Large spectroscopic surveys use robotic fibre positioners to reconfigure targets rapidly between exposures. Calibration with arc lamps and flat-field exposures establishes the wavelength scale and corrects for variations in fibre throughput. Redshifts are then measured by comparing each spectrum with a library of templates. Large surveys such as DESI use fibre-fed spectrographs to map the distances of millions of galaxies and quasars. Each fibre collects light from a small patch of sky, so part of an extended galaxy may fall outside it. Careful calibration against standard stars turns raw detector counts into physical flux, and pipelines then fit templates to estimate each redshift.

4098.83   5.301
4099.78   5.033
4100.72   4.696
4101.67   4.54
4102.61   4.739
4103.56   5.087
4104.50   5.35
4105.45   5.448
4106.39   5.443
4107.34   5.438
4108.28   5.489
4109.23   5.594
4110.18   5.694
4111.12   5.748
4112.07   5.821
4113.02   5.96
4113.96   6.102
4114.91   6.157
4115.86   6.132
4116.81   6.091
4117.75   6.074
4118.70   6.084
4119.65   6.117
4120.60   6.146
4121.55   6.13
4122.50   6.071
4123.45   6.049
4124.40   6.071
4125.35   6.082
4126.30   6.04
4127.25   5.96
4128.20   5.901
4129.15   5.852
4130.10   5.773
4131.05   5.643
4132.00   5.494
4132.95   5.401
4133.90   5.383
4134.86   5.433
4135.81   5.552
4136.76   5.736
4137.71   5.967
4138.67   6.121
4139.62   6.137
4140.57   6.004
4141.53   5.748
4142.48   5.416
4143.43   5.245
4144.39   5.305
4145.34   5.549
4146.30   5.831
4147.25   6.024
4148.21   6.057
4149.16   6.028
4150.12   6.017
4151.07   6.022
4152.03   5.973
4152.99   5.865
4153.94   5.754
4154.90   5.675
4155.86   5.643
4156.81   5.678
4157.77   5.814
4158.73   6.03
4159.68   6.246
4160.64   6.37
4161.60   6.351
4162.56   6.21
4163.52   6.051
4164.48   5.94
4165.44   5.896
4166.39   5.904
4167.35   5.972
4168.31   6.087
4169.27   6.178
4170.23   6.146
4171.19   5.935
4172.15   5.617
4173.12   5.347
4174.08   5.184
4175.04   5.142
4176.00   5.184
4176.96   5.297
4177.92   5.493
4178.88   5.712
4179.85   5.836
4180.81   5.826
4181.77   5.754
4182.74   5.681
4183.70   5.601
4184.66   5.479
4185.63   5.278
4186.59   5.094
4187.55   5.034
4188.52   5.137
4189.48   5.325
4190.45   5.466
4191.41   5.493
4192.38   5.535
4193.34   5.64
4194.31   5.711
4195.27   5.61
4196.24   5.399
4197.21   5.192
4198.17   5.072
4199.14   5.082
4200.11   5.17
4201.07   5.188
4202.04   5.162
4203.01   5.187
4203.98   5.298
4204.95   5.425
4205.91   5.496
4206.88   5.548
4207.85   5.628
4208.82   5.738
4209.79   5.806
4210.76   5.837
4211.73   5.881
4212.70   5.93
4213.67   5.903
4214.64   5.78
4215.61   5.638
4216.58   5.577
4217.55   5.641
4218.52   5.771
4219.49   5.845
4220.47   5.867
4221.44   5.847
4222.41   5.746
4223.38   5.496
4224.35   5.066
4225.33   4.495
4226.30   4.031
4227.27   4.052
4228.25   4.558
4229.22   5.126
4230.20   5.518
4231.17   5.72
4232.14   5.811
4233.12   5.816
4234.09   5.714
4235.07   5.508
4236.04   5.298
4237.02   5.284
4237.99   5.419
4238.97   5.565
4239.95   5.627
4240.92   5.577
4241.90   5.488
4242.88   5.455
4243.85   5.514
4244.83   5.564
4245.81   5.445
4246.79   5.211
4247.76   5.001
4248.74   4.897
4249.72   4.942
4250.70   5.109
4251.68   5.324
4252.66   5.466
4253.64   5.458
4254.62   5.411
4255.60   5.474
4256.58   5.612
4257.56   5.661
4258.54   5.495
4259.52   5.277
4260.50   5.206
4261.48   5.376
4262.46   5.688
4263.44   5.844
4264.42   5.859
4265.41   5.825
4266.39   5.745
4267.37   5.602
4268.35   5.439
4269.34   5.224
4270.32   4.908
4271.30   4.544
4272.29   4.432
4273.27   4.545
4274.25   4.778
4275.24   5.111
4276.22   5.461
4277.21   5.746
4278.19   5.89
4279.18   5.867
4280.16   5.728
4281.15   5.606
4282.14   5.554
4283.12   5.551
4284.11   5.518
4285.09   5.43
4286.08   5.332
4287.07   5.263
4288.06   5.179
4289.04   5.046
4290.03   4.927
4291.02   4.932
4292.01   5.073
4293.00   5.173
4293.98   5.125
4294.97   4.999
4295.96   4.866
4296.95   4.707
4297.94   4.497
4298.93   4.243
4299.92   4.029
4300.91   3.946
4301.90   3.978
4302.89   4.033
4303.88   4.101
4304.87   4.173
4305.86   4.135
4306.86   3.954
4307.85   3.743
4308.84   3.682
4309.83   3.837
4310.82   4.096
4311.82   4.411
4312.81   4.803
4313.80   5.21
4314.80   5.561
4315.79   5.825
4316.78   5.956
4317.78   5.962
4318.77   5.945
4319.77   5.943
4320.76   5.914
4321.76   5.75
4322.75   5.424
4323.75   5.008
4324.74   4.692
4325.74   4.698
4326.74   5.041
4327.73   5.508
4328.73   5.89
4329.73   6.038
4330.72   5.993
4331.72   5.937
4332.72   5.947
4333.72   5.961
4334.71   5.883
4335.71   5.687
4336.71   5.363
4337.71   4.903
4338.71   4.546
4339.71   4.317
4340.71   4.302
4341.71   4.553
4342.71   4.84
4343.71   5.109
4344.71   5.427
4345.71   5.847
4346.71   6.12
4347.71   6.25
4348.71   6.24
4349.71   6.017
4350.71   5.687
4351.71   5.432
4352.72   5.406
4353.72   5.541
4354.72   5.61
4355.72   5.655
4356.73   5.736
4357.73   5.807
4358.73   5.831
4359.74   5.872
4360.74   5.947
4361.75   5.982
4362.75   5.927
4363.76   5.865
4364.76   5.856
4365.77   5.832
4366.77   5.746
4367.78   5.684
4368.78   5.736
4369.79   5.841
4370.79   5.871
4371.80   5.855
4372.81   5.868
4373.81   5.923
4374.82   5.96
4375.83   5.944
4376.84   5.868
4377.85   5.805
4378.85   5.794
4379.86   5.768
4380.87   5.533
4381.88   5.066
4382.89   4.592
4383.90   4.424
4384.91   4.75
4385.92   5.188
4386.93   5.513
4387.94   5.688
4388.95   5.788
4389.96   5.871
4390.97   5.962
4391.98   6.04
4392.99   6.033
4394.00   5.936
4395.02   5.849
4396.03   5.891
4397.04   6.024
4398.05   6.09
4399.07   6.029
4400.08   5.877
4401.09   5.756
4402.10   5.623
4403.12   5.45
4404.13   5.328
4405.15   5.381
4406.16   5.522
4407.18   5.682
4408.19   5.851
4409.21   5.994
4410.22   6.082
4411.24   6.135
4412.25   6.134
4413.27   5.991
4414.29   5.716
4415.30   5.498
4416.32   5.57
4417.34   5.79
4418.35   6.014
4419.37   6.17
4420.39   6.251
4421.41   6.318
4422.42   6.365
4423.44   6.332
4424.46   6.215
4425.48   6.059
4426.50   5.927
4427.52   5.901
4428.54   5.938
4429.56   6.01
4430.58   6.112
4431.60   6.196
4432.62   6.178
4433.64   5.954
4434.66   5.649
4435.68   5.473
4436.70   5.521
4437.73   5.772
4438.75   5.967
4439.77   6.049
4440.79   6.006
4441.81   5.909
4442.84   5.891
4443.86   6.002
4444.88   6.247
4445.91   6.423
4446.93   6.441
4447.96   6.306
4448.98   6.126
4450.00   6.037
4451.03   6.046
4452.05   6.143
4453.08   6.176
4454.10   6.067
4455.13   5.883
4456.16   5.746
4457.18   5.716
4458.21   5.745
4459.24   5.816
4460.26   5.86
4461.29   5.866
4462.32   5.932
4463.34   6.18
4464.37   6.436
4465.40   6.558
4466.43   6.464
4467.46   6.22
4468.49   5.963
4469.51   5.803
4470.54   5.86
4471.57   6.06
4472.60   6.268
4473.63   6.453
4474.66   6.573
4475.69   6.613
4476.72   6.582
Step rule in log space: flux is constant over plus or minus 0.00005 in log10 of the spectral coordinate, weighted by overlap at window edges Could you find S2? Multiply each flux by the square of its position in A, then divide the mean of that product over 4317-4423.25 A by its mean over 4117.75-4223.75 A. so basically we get 1.09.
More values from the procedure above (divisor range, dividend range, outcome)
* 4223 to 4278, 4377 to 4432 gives 1.17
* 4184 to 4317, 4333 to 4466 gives 1.19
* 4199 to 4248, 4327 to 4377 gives 1.10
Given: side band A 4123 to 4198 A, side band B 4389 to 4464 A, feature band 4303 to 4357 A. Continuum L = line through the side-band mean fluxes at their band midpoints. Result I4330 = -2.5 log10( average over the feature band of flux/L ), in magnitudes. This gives 0.12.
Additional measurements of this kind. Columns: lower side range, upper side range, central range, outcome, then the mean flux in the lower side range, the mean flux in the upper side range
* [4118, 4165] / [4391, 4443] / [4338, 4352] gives 0.11 mag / 5.88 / 5.91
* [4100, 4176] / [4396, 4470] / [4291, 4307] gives 0.30 mag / 5.78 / 5.97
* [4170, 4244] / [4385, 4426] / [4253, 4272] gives 0.02 mag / 5.46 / 5.86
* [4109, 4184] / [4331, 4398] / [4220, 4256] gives 0.08 mag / 5.84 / 5.63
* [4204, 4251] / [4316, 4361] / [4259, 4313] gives 0.11 mag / 5.44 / 5.55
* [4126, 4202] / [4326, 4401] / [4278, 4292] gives 0.05 mag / 5.68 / 5.64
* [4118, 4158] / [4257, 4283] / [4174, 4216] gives 0.03 mag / 5.83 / 5.4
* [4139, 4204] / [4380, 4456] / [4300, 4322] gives 0.21 mag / 5.65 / 5.86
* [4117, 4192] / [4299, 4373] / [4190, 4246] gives 0.03 mag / 5.77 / 5.31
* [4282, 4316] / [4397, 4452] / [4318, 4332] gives -0.12 mag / 4.69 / 5.95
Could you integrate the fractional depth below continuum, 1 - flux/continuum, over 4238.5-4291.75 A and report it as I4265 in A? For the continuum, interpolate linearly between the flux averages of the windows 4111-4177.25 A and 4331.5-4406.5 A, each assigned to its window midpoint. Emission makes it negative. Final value 3.4 A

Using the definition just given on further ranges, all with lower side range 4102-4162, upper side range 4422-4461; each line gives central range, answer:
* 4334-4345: 1.73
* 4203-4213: 0.39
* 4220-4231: 1.46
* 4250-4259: 0.69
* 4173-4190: 1.24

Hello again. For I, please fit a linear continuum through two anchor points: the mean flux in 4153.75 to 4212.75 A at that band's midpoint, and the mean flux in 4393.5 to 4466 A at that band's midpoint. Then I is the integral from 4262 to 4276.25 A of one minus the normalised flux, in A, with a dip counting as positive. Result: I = 1.2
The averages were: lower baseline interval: 5.62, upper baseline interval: 5.96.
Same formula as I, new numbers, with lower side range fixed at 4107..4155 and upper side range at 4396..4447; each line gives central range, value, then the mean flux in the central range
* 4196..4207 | 1.1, 5.26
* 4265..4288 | 2.1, 5.35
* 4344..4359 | 0.4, 5.77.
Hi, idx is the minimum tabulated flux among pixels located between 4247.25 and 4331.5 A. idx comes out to 3.682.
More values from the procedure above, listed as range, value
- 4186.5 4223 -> 5.034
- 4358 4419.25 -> 4.424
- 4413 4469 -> 5.473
